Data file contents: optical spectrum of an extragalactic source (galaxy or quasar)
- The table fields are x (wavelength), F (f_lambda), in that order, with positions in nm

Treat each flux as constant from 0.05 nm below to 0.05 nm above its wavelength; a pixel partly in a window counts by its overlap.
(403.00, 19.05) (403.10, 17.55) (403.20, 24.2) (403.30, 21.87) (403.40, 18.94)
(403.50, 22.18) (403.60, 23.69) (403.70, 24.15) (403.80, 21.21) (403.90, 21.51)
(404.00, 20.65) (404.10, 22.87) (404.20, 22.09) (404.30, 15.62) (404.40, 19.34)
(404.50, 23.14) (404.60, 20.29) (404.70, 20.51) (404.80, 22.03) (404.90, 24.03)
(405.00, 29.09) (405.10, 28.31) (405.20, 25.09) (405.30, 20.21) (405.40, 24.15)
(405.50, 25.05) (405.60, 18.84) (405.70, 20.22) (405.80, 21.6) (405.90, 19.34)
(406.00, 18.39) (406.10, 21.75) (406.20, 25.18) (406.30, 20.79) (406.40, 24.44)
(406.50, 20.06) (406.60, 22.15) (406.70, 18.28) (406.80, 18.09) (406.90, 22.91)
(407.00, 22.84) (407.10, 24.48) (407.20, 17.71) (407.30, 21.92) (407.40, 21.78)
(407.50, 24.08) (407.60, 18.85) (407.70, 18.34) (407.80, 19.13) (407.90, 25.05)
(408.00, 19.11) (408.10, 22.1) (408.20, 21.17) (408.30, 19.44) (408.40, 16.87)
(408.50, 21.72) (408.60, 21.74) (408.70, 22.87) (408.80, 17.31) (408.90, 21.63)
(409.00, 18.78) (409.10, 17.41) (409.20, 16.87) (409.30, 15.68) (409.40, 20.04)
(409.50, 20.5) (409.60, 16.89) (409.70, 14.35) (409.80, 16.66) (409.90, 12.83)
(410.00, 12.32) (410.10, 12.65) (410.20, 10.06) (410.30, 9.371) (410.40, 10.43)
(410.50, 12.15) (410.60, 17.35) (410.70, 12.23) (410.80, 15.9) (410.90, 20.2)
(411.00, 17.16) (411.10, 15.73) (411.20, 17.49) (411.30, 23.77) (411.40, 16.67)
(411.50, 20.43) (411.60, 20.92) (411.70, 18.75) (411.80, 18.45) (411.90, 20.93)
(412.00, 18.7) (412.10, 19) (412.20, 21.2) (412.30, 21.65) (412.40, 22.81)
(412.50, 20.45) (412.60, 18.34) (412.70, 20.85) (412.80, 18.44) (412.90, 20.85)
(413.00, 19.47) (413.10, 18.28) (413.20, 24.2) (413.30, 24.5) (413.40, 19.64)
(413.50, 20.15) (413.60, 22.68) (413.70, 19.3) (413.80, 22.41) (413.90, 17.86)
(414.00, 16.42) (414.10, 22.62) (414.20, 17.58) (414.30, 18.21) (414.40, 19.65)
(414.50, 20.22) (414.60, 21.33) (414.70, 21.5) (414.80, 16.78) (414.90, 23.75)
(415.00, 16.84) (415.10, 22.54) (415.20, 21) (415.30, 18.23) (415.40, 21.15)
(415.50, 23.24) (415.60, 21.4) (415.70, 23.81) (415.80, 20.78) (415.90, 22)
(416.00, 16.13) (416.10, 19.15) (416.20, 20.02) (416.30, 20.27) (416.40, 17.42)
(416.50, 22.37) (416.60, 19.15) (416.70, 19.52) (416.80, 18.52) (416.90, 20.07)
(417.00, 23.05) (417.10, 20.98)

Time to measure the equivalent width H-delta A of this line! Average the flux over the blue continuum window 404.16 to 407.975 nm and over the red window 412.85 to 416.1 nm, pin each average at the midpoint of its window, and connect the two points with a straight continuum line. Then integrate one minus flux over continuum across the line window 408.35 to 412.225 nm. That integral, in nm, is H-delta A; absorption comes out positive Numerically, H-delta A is 0.70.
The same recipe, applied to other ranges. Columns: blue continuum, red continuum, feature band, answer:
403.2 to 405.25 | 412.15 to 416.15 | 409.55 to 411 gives 0.50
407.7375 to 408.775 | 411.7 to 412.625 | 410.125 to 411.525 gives 0.33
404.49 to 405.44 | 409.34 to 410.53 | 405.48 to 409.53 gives -0.43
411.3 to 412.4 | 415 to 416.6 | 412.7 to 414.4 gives 0.00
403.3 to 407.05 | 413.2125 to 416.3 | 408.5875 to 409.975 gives 0.22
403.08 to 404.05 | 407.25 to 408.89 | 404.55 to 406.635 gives -0.11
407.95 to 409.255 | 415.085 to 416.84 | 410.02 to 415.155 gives 0.34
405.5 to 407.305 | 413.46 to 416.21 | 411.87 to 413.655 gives -0.02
